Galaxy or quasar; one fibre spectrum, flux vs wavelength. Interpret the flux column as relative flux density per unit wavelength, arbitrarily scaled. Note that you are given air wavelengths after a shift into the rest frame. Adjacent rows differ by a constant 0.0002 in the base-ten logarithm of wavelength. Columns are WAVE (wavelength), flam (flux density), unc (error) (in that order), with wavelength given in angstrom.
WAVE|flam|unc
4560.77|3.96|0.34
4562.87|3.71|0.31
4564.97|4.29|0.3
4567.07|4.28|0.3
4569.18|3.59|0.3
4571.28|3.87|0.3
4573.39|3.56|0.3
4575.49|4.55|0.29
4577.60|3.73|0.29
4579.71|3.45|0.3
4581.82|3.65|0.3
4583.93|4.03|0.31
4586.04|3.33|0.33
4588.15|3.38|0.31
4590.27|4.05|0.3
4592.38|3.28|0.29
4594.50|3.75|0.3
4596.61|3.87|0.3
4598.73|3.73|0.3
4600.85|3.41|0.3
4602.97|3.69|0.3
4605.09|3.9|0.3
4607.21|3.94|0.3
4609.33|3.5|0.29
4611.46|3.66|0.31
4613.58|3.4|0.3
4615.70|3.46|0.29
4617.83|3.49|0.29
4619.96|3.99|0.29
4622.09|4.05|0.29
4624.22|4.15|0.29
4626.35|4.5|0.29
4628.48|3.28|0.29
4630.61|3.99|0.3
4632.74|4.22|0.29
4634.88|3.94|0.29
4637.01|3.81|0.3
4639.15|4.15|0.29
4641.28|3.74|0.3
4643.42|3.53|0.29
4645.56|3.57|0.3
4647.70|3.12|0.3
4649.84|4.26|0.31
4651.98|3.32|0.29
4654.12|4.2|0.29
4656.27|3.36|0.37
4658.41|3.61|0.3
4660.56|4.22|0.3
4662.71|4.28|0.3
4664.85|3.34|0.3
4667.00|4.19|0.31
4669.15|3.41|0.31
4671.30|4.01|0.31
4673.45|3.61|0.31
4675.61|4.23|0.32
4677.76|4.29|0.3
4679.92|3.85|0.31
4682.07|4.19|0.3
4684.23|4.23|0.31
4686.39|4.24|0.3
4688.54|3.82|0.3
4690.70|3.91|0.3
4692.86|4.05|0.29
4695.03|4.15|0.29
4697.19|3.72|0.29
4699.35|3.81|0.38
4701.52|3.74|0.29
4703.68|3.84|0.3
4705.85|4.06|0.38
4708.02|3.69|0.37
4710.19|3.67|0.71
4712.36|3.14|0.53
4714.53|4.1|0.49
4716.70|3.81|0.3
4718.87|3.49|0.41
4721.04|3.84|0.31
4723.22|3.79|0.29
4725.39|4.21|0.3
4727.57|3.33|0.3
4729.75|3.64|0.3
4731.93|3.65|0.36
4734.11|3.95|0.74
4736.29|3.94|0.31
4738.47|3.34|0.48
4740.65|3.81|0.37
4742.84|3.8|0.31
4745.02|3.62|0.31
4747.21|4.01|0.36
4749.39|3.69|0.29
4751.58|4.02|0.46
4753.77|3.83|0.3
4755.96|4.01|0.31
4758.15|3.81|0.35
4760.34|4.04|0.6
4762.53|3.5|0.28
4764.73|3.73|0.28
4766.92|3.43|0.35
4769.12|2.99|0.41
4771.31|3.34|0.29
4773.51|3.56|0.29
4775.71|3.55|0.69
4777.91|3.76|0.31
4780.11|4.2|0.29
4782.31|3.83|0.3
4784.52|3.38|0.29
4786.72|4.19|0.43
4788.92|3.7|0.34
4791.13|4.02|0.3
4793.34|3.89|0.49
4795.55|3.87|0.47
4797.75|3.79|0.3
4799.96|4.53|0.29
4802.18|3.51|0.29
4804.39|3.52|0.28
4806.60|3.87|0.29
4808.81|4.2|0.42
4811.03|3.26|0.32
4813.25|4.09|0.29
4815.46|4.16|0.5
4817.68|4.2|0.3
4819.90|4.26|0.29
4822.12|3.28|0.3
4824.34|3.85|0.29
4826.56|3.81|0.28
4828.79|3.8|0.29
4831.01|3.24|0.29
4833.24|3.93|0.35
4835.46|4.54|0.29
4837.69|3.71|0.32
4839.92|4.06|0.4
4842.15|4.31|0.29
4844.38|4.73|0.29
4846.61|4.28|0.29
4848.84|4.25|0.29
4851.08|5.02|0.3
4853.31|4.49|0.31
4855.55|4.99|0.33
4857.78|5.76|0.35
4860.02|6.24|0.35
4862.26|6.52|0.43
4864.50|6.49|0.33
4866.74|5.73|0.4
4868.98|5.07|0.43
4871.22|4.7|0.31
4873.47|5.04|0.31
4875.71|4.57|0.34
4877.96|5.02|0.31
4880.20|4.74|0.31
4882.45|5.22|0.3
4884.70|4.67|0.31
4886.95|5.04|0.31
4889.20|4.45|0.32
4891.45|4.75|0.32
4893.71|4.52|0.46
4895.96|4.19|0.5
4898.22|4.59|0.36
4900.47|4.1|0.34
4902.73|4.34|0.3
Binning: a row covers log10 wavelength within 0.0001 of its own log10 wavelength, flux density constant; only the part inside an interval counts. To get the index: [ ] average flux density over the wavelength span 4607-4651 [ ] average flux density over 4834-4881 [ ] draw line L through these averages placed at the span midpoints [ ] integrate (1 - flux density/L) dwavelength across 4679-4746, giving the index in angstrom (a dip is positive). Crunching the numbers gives 6.3 angstrom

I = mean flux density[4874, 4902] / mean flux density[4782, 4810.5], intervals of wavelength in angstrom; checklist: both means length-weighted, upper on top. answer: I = 1.2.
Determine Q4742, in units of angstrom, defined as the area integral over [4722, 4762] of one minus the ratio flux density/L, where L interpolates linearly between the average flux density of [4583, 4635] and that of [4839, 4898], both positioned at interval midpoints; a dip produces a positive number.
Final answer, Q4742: 5.2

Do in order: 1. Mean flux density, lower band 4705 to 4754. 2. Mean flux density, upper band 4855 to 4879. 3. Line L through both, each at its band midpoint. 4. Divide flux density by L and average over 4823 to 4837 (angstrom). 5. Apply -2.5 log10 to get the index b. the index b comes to 0.288 mag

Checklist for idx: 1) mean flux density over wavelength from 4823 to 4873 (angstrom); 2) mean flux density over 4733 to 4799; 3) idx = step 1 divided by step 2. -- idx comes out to 1.3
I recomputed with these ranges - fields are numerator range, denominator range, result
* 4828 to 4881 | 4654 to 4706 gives 1.22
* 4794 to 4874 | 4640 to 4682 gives 1.16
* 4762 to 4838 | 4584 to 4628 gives 1.02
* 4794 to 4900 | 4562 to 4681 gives 1.18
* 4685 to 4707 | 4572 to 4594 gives 1.06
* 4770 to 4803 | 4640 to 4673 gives 1.02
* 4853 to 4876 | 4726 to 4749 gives 1.47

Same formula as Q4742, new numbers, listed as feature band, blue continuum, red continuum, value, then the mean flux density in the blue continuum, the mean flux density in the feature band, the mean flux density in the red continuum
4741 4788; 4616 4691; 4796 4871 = 5.3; 3.88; 3.73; 4.41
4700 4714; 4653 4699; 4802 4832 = 0.7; 3.95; 3.71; 3.8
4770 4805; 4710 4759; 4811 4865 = 2.8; 3.76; 3.79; 4.45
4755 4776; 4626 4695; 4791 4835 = 1.5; 3.89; 3.6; 3.86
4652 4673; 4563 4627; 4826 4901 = 1.1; 3.78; 3.81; 4.74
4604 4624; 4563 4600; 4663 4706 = 0.5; 3.78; 3.73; 3.94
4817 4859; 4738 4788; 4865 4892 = 2.7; 3.72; 4.24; 4.96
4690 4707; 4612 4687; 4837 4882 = 0.9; 3.86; 3.91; 5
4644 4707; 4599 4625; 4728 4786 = -2.9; 3.71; 3.88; 3.71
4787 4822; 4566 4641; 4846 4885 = 6.8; 3.79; 3.91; 5.18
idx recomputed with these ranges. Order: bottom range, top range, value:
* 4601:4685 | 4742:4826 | 0.99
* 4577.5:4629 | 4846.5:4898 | 1.36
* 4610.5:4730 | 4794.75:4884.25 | 1.17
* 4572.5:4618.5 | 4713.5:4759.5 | 1.03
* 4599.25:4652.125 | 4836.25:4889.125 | 1.32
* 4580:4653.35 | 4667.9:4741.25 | 1.03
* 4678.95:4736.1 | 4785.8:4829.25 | 1.01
